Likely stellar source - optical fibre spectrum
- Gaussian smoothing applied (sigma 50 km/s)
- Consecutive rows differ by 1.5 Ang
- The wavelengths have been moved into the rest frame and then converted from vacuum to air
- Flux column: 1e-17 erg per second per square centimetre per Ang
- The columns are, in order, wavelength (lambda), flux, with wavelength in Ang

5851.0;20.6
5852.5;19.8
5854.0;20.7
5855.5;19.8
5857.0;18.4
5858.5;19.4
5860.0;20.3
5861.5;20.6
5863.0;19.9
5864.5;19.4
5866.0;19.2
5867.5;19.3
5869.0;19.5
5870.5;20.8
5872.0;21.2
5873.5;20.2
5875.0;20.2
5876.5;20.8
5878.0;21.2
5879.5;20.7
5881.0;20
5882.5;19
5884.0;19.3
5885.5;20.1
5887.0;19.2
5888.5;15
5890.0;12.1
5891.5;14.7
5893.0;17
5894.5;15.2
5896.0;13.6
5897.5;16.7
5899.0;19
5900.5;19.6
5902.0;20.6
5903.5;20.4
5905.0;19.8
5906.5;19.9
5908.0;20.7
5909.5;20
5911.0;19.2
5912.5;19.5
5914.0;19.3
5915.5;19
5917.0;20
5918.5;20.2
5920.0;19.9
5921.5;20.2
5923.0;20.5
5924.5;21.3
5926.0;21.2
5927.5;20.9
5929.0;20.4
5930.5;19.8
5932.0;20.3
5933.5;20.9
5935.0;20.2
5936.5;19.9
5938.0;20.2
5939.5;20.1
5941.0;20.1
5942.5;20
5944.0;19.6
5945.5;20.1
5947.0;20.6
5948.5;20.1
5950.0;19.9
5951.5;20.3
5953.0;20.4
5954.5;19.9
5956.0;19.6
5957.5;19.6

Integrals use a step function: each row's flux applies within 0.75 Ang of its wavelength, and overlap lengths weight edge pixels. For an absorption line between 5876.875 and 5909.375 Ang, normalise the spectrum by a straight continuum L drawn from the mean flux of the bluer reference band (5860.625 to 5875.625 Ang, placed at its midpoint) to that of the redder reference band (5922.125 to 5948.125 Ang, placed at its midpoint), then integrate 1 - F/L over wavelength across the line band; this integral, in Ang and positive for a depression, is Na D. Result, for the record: 2.9 Ang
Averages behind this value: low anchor 20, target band 18.3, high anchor 20.4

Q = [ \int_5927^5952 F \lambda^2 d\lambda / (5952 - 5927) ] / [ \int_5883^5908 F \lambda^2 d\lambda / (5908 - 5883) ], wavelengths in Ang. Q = 1.15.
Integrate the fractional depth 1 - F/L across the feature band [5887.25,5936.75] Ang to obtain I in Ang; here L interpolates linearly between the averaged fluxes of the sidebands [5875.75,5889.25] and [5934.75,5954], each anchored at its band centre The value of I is 2.0 Ang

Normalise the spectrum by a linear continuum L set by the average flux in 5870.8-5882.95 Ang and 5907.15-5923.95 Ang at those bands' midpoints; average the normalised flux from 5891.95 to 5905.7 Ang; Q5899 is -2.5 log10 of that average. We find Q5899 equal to 0.13 mag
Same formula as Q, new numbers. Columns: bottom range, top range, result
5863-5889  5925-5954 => 1.05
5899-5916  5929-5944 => 1.03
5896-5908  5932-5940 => 1.07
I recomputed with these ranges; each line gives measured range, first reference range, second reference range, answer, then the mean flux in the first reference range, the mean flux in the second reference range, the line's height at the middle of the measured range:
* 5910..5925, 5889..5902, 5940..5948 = -1.59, 16.2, 20.1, 18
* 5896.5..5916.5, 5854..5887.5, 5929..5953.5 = 0.61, 20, 20.2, 20.1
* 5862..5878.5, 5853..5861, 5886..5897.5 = -1.89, 19.8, 15.5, 18.1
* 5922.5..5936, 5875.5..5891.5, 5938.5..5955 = -0.63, 18.6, 20.1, 19.7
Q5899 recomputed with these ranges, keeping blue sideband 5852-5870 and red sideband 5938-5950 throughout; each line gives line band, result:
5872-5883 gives -0.03 mag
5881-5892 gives 0.15 mag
